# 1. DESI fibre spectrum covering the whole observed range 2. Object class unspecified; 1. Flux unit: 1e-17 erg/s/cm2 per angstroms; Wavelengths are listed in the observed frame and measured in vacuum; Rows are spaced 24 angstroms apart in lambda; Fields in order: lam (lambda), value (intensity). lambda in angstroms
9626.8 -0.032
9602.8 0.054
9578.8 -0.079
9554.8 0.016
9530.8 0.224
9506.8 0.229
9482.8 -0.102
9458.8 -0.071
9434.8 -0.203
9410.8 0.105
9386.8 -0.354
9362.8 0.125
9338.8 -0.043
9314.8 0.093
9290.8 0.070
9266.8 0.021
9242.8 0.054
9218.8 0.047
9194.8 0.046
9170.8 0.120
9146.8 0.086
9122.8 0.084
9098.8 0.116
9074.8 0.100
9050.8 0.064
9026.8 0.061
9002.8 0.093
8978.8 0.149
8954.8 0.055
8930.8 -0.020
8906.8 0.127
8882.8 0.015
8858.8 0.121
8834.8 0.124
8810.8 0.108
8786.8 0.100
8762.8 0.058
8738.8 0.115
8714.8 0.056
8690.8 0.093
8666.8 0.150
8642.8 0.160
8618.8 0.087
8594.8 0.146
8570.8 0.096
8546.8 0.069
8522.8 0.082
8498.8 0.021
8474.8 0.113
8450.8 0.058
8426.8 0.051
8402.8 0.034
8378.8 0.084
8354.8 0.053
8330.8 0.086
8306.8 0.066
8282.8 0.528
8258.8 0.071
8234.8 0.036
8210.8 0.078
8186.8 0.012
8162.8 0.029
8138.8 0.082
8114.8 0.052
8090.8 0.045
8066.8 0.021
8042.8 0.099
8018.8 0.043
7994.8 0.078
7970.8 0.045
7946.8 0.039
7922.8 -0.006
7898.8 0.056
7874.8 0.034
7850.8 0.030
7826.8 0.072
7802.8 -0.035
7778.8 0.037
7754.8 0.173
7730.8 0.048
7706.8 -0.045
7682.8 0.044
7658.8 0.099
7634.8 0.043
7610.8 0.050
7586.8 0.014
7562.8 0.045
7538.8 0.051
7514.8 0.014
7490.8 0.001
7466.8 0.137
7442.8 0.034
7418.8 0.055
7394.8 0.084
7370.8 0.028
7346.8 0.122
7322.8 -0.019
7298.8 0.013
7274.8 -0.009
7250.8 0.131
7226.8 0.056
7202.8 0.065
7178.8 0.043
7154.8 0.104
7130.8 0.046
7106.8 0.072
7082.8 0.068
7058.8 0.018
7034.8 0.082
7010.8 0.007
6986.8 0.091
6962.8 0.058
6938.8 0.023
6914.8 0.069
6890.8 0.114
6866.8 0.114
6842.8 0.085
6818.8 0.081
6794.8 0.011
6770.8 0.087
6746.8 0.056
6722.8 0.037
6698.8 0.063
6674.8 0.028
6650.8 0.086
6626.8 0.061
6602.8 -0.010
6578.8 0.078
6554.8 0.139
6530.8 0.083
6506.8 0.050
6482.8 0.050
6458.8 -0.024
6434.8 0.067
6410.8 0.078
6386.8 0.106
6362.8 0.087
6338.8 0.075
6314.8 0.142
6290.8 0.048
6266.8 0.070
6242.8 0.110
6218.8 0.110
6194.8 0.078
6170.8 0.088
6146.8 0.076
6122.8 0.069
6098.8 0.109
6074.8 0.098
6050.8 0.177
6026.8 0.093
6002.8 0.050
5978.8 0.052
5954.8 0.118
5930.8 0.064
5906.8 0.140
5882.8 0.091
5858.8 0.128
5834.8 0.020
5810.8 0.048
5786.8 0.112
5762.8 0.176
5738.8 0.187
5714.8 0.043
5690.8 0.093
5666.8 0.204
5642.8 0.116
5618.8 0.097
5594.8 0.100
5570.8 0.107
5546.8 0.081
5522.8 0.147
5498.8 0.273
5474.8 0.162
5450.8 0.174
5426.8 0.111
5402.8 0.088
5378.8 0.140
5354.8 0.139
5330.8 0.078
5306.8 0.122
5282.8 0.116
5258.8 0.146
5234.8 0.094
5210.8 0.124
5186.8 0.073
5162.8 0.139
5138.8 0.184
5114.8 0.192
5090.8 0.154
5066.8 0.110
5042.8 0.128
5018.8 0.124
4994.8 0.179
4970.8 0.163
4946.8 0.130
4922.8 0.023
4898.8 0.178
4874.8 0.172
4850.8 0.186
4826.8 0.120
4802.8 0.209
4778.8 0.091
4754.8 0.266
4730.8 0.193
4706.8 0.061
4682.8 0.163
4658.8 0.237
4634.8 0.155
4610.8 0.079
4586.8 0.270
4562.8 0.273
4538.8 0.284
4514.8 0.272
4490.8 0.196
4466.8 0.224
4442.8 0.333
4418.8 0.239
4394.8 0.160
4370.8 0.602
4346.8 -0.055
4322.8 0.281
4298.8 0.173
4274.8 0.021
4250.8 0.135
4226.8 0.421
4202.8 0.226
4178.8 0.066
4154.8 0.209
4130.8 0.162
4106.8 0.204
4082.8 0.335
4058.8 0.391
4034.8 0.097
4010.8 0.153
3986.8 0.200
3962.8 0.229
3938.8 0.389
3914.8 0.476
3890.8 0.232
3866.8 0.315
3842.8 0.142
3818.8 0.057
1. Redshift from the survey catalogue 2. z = 1.220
